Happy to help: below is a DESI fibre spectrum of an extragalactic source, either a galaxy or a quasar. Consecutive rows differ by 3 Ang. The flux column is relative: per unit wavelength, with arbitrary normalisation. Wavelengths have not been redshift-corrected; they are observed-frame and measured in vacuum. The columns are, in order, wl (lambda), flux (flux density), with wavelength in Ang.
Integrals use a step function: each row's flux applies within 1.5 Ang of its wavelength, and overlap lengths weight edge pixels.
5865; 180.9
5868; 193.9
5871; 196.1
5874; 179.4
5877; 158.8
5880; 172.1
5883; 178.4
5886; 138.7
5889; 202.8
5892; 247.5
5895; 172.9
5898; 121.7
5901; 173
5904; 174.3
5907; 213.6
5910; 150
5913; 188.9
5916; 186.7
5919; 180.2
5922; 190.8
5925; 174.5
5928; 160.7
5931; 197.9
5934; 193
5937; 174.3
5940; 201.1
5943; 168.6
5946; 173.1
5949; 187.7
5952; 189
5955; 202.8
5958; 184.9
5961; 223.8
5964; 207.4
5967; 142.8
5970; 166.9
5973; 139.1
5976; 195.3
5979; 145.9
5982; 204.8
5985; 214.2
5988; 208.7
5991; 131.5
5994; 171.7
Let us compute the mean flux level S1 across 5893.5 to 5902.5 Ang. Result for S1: 156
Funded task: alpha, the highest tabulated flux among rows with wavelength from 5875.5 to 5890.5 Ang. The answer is 202.8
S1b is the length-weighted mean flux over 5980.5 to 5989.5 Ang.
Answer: 209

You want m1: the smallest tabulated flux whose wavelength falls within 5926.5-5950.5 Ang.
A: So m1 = 160.7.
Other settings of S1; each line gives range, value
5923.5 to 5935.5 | 182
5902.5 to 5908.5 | 194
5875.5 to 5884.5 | 170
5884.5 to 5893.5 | 196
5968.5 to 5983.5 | 170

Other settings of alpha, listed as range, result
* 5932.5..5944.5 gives 201.1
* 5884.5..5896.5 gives 247.5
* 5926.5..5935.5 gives 197.9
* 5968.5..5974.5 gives 166.9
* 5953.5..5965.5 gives 223.8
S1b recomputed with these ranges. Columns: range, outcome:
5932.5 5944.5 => 184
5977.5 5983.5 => 175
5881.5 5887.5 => 159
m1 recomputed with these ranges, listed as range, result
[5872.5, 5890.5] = 138.7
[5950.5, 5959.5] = 184.9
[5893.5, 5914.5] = 121.7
